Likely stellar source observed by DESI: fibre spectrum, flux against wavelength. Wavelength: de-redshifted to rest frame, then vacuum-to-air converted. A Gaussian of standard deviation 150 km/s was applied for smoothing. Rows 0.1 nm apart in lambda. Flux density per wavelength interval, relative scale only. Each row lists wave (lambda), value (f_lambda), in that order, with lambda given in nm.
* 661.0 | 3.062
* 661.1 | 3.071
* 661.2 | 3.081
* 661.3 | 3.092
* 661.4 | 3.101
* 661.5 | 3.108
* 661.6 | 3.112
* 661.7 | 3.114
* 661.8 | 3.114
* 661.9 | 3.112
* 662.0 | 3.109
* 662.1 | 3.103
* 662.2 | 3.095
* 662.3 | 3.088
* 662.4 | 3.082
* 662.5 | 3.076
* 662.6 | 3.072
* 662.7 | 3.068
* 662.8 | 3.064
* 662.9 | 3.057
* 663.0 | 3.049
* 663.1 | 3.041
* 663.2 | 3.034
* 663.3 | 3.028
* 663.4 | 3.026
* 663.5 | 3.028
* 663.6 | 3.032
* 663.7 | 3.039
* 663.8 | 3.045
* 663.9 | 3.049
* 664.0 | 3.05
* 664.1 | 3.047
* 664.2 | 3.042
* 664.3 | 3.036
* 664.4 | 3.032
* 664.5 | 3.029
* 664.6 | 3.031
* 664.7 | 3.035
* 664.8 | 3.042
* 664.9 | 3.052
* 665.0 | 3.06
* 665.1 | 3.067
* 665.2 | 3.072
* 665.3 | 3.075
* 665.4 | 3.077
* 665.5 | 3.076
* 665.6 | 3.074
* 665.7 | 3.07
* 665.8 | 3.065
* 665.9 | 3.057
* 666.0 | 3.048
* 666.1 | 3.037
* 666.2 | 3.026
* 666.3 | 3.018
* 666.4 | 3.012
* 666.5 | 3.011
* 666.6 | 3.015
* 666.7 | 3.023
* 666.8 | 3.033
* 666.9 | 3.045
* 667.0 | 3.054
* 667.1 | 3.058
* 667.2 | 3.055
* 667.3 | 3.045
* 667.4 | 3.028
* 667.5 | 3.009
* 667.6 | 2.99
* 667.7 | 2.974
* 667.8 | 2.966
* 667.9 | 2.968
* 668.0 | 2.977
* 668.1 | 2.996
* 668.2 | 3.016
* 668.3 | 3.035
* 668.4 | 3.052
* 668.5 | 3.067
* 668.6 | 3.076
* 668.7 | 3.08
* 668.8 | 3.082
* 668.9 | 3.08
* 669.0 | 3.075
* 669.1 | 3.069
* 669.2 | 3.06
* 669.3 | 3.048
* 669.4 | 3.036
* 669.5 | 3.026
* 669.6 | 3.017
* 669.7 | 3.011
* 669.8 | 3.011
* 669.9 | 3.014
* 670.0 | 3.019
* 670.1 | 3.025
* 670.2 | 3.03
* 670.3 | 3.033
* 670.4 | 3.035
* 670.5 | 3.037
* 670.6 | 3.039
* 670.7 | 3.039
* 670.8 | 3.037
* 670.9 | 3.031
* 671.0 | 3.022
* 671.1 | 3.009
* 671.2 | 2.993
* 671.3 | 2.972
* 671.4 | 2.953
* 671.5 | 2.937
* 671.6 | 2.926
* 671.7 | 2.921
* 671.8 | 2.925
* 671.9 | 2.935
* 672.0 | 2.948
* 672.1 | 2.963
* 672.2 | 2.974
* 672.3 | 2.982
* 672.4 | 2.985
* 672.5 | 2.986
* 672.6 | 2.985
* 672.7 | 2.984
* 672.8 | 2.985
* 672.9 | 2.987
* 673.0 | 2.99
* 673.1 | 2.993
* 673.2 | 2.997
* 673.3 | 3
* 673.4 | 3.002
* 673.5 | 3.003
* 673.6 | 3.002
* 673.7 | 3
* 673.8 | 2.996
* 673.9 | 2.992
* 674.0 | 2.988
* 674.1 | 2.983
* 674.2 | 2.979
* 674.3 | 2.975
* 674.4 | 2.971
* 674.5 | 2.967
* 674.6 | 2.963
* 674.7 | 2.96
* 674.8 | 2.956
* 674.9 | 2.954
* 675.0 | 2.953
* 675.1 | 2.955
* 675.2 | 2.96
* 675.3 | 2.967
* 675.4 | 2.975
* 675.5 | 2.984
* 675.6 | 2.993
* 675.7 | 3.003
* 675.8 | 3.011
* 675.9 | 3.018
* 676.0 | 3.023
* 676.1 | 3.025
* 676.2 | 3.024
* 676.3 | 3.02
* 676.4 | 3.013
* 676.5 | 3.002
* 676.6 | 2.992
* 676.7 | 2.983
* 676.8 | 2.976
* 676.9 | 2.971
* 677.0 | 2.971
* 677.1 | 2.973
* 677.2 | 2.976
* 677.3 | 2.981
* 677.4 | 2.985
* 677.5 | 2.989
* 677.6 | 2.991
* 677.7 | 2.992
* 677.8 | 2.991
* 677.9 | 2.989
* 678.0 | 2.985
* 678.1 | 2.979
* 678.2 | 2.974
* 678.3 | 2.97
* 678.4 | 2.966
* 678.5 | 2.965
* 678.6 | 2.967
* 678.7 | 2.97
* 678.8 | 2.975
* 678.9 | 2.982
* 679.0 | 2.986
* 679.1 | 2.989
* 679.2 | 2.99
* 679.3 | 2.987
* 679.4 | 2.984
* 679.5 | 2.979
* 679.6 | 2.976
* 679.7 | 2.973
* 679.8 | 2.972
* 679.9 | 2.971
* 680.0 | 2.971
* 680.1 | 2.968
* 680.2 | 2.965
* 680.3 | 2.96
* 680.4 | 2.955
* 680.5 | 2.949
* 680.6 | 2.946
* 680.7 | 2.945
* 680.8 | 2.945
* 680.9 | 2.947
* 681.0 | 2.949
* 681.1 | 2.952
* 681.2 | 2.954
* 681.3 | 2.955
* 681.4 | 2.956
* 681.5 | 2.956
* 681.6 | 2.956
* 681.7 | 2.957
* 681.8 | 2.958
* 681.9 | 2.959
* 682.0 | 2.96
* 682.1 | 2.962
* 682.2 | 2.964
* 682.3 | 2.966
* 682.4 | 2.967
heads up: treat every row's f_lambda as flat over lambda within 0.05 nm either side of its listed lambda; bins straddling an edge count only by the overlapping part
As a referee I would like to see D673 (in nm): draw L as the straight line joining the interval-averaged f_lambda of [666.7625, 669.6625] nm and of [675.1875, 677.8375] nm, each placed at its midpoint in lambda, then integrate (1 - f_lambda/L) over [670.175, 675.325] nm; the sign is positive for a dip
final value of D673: 0.048 nm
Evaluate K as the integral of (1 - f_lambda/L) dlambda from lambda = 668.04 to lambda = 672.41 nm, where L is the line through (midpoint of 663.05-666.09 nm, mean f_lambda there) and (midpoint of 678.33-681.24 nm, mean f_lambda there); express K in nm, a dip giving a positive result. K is 0.01 nm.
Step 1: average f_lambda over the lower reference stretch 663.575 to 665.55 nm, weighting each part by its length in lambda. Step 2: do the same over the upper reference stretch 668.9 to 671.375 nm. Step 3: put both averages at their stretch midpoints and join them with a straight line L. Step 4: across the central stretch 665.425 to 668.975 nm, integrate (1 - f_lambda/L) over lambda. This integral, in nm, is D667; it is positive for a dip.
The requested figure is 0.01 nm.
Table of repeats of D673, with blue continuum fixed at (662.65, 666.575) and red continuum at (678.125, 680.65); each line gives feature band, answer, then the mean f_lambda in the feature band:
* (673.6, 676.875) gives 0.01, 2.99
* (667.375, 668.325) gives 0.01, 2.99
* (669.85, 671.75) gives 0.01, 3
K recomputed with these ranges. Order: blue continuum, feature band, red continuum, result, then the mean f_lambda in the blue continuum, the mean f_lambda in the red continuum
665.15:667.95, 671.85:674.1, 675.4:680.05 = 0.016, 3.04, 2.99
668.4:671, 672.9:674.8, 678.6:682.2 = 0.017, 3.04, 2.96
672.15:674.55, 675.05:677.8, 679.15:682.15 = -0.013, 2.99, 2.96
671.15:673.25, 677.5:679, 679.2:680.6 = -0.005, 2.97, 2.97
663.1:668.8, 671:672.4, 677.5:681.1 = 0.023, 3.04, 2.97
